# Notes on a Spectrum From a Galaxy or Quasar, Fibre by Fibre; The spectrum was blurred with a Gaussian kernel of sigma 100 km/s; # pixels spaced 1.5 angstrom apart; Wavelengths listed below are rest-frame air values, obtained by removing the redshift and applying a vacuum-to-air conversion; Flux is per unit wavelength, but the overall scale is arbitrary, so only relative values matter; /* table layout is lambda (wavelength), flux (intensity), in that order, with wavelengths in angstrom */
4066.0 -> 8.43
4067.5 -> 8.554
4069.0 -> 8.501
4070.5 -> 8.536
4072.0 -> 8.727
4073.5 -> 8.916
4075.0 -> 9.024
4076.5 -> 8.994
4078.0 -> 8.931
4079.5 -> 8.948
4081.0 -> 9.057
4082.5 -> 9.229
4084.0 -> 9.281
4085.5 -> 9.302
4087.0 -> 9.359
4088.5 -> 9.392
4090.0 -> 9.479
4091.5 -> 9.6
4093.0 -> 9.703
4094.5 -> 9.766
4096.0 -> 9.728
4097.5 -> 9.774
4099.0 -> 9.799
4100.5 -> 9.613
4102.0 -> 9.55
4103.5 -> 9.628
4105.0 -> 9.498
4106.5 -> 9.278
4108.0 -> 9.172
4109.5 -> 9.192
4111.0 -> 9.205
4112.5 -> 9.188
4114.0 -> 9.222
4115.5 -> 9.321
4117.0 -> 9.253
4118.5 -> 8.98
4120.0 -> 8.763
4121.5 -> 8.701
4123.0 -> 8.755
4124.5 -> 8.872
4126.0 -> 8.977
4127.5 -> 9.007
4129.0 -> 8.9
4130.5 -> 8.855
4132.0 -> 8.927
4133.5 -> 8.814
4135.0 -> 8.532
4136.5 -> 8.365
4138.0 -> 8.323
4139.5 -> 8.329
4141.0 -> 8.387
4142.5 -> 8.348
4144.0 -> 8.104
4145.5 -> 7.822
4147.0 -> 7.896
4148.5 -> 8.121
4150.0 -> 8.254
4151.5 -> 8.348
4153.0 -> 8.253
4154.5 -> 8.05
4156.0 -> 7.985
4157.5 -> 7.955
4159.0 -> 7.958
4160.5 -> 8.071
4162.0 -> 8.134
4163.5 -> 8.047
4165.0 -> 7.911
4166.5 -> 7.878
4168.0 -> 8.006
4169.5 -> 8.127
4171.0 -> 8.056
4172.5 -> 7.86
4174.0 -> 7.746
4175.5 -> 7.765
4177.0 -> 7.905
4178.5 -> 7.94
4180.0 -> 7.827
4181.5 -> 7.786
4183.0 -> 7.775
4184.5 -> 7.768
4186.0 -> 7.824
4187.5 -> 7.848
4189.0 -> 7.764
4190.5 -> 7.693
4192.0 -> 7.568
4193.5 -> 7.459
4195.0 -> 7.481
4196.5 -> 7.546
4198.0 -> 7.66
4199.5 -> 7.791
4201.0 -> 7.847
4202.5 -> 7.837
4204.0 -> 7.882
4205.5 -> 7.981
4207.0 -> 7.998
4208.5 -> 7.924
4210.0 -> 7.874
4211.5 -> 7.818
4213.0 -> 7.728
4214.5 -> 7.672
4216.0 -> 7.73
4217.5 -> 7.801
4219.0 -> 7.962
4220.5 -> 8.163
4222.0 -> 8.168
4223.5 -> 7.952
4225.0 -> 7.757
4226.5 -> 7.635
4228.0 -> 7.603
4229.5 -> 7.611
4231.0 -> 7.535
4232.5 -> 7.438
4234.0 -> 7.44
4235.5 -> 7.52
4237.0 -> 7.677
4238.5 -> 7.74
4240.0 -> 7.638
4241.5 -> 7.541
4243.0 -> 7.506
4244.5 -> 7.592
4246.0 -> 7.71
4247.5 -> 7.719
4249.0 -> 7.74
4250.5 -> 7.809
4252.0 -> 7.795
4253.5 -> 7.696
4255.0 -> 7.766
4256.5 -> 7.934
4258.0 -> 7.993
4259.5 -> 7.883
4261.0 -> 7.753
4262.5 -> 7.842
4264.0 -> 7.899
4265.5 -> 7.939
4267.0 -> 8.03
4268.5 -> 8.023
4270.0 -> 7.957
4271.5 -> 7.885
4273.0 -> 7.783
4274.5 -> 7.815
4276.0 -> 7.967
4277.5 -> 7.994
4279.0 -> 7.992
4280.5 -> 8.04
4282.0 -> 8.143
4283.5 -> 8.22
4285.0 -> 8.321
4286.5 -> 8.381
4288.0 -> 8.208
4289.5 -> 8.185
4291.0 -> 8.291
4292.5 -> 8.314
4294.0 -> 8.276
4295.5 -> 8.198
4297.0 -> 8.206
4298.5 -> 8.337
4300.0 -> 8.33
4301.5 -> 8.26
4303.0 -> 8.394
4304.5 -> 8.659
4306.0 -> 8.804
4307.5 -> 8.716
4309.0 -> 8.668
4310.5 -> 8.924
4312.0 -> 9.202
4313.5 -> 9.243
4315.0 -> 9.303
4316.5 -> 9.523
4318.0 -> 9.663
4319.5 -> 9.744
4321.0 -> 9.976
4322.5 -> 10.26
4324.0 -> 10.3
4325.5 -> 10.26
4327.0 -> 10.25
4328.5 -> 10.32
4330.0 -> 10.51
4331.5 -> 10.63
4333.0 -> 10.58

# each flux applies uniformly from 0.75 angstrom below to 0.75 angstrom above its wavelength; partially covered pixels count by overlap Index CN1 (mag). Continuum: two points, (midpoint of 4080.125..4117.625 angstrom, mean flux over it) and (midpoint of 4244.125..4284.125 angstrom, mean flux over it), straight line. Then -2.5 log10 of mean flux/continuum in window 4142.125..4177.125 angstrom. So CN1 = 0.11 mag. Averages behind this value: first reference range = 9.42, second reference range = 7.89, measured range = 8.02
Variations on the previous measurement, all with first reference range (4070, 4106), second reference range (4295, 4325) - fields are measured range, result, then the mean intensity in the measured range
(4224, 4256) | 0.19 mag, 7.65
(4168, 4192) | 0.18 mag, 7.84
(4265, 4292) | 0.13 mag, 8.07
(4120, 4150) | 0.09 mag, 8.53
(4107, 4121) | 0.02 mag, 9.14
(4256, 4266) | 0.16 mag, 7.89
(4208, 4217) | 0.18 mag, 7.79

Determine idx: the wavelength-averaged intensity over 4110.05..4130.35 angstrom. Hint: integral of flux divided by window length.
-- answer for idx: 9.01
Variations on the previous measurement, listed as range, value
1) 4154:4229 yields 7.85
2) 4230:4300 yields 7.91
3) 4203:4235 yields 7.79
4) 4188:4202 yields 7.65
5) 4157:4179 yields 7.96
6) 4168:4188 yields 7.87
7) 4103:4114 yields 9.3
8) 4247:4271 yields 7.86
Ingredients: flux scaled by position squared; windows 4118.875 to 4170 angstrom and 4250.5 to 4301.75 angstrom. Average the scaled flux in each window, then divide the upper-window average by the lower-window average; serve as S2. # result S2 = 1.0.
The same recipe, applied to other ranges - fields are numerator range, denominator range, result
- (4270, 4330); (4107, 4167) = 1.11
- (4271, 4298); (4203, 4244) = 1.08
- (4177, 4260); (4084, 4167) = 0.92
